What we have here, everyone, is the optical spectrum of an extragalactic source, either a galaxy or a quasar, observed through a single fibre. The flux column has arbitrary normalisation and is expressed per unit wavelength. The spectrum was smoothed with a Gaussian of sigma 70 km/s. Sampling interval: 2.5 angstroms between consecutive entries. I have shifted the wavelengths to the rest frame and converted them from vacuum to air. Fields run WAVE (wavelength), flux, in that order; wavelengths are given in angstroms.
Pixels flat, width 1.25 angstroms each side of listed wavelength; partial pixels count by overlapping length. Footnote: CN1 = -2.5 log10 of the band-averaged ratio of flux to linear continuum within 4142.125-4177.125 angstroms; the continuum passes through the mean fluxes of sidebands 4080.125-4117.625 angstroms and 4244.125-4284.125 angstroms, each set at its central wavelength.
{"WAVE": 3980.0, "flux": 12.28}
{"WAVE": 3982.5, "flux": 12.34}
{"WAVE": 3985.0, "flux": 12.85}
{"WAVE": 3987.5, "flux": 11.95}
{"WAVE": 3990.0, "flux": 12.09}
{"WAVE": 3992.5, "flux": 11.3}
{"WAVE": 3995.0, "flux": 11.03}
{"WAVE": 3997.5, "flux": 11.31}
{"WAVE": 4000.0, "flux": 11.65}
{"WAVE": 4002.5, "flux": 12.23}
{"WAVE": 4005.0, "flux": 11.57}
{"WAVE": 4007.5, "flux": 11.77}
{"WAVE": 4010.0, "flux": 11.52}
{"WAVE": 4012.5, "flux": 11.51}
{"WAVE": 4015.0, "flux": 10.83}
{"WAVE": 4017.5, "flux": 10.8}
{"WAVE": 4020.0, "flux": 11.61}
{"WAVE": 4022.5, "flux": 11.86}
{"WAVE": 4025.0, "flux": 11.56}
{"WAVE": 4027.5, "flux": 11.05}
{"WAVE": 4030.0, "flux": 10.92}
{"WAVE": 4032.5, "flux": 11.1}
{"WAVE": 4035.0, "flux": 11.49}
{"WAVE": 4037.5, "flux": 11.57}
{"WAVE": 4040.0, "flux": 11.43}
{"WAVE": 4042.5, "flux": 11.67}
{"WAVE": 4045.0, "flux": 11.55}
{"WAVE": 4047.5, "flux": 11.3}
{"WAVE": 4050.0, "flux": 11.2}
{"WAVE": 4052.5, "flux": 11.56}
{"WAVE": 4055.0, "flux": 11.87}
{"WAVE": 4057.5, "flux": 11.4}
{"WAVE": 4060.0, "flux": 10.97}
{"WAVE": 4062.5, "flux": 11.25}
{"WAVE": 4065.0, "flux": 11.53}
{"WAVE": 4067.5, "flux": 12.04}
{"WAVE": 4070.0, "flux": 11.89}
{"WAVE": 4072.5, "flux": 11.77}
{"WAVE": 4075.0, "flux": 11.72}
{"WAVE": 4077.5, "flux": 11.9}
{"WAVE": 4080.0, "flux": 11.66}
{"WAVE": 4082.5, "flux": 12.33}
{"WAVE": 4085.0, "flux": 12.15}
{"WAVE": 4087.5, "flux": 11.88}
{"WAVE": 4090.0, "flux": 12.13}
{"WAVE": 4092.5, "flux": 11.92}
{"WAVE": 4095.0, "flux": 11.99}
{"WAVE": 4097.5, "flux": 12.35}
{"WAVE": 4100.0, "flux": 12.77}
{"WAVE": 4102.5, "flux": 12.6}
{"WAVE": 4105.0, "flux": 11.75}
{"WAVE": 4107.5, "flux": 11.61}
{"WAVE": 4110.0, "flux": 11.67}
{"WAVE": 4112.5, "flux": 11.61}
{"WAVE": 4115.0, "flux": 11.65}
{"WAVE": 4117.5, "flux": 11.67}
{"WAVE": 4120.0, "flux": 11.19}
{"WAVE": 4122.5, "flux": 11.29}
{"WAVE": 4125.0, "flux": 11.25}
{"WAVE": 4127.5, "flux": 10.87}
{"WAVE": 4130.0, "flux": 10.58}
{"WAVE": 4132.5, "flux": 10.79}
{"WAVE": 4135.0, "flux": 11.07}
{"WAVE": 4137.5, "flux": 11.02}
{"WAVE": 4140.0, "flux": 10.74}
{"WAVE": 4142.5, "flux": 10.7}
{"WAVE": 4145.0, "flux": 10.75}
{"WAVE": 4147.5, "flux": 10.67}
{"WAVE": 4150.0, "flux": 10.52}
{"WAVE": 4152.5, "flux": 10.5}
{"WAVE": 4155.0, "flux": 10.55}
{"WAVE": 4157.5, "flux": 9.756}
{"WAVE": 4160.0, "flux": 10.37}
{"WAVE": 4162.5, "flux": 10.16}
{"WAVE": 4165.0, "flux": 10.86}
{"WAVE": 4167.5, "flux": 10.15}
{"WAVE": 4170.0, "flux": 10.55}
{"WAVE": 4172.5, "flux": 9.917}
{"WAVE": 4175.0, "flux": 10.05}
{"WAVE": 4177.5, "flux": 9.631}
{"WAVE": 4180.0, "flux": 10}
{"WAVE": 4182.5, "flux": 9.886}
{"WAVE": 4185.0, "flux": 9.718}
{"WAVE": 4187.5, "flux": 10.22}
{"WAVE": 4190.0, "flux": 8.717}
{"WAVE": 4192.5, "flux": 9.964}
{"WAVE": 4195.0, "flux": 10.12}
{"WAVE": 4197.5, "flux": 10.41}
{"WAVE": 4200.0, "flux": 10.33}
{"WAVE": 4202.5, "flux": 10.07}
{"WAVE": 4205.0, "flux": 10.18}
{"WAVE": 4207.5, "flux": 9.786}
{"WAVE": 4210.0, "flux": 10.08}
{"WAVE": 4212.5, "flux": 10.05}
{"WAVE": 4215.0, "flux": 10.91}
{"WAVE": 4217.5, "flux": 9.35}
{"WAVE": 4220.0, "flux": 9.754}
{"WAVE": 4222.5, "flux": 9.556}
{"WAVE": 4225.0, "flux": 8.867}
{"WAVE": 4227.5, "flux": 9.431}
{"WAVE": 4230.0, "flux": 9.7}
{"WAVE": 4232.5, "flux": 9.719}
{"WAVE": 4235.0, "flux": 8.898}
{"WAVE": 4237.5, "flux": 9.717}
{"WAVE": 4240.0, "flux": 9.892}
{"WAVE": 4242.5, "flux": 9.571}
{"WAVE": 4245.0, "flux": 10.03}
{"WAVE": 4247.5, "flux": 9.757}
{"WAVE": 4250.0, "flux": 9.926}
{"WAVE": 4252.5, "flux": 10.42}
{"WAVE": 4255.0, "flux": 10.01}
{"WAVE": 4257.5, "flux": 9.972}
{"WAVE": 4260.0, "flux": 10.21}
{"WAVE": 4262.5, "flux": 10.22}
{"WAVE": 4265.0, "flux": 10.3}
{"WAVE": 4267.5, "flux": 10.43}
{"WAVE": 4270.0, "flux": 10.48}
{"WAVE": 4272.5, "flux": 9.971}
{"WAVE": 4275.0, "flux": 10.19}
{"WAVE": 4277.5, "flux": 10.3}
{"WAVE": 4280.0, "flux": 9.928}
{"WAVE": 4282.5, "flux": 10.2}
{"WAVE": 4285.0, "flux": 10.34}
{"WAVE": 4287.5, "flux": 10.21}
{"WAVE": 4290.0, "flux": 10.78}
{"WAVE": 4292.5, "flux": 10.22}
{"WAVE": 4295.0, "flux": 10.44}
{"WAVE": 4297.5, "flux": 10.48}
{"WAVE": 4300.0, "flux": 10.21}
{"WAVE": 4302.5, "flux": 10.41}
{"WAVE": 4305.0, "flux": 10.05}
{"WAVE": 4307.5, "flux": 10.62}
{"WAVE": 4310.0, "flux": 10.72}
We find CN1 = 0.10 mag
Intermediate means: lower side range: 12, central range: 10.4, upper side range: 10.1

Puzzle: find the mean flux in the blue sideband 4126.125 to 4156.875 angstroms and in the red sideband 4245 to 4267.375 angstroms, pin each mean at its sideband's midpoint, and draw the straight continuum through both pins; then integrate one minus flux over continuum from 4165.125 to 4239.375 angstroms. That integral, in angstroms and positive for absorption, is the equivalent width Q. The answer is 3.77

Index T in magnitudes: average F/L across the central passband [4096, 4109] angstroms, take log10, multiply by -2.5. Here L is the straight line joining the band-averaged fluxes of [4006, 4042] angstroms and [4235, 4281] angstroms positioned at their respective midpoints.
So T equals -0.120 mag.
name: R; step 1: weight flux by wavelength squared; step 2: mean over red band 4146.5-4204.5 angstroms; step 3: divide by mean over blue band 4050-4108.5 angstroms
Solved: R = 0.90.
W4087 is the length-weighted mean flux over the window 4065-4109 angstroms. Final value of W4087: 12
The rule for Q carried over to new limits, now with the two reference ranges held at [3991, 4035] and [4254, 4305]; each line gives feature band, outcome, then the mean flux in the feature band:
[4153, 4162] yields 0.4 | 10.2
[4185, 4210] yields 1.5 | 9.97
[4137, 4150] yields 0.1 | 10.7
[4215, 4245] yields 2.6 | 9.58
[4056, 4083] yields -1.2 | 11.7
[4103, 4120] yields -1.1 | 11.7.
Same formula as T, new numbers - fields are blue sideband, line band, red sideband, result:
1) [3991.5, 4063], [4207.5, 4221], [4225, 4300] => 0.033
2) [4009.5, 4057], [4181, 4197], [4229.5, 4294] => 0.073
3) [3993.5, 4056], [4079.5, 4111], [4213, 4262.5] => -0.112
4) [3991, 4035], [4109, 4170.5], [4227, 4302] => -0.011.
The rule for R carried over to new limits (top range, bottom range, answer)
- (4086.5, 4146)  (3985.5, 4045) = 1.05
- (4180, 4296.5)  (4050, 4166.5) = 0.94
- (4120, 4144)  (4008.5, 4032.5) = 1.02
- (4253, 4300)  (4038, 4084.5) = 0.98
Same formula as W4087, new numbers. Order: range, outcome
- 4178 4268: 9.89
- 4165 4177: 10.2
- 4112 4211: 10.5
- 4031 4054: 11.4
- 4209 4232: 9.74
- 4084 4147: 11.5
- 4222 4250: 9.57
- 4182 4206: 9.96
